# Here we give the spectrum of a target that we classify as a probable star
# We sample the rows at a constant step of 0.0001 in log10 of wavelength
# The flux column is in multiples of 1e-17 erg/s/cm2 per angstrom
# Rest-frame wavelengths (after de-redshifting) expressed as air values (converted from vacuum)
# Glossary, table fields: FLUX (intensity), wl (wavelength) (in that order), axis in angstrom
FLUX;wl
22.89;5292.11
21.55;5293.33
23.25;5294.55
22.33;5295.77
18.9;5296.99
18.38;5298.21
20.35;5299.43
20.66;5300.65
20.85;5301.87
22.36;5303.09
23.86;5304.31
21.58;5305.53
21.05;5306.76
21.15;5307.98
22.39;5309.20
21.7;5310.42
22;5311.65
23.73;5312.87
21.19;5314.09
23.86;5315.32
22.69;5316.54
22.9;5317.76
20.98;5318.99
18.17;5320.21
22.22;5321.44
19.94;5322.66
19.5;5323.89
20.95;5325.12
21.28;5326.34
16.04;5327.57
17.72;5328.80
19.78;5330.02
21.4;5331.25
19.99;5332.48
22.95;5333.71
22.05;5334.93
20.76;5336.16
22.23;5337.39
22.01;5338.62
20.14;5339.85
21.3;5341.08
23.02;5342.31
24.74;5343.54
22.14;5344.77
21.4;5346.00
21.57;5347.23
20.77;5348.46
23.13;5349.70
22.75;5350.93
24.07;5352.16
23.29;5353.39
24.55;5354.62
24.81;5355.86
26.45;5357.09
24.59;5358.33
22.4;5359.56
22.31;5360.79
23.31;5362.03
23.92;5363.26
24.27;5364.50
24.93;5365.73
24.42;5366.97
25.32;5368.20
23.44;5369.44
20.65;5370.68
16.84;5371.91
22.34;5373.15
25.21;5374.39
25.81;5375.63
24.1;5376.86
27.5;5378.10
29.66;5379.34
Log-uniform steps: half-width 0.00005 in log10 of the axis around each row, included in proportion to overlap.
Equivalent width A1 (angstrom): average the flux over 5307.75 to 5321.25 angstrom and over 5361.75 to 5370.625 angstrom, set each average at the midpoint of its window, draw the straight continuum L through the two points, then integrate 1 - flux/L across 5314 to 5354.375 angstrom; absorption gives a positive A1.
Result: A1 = 2.3 angstrom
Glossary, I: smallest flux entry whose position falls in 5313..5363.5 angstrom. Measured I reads 16.04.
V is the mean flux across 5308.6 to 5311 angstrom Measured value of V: 22.1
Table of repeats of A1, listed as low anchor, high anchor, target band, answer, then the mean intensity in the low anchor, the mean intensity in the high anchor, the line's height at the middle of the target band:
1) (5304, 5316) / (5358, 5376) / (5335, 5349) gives 0.59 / 22.2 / 23.3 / 22.8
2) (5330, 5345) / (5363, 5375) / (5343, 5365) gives -0.85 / 21.8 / 23.1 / 22.5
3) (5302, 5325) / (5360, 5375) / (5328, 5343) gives 0.80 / 21.7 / 23.1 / 22.3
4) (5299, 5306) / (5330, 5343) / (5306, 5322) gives -0.18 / 21.7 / 21.5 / 21.6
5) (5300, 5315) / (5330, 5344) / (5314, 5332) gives 1.05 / 21.9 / 21.7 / 21.8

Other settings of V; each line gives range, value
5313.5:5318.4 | 22.6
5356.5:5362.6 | 23.8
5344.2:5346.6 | 21.8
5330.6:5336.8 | 21.4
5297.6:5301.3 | 19.8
